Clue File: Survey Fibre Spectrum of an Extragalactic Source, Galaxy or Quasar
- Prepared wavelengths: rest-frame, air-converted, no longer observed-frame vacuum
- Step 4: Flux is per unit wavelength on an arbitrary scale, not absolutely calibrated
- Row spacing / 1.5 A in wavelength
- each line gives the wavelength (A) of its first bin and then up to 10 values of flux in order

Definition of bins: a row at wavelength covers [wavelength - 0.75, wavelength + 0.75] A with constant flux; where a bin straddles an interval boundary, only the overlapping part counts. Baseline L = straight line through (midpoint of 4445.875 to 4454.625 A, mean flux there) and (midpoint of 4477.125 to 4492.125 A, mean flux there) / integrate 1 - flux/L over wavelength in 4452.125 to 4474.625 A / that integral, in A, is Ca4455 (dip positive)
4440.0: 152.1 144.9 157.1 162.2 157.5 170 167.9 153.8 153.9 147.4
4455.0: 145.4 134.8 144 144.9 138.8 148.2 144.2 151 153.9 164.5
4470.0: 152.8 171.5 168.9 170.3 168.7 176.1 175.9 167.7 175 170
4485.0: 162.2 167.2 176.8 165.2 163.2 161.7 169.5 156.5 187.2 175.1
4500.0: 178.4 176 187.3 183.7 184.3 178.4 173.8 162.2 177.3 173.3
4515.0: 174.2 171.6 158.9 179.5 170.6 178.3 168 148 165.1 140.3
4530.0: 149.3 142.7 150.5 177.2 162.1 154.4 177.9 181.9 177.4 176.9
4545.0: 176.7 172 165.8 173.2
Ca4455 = 1.5 A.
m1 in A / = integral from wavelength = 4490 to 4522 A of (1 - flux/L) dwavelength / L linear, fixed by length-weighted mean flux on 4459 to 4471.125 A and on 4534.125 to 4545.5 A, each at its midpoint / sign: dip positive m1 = -2.1 A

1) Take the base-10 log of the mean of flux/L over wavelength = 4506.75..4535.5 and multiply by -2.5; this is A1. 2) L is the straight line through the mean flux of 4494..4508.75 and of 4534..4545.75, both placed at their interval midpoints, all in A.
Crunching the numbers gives 0.07 mag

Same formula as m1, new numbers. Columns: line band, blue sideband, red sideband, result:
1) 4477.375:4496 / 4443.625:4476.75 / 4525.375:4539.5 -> -1.5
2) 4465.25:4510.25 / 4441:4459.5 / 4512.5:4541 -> -3.4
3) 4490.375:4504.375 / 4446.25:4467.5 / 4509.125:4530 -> -1.1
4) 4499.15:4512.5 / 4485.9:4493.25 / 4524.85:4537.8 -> -1.3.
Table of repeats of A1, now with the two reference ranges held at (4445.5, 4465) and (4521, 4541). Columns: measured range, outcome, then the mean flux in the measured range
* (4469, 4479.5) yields -0.11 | 169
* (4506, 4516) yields -0.10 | 174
